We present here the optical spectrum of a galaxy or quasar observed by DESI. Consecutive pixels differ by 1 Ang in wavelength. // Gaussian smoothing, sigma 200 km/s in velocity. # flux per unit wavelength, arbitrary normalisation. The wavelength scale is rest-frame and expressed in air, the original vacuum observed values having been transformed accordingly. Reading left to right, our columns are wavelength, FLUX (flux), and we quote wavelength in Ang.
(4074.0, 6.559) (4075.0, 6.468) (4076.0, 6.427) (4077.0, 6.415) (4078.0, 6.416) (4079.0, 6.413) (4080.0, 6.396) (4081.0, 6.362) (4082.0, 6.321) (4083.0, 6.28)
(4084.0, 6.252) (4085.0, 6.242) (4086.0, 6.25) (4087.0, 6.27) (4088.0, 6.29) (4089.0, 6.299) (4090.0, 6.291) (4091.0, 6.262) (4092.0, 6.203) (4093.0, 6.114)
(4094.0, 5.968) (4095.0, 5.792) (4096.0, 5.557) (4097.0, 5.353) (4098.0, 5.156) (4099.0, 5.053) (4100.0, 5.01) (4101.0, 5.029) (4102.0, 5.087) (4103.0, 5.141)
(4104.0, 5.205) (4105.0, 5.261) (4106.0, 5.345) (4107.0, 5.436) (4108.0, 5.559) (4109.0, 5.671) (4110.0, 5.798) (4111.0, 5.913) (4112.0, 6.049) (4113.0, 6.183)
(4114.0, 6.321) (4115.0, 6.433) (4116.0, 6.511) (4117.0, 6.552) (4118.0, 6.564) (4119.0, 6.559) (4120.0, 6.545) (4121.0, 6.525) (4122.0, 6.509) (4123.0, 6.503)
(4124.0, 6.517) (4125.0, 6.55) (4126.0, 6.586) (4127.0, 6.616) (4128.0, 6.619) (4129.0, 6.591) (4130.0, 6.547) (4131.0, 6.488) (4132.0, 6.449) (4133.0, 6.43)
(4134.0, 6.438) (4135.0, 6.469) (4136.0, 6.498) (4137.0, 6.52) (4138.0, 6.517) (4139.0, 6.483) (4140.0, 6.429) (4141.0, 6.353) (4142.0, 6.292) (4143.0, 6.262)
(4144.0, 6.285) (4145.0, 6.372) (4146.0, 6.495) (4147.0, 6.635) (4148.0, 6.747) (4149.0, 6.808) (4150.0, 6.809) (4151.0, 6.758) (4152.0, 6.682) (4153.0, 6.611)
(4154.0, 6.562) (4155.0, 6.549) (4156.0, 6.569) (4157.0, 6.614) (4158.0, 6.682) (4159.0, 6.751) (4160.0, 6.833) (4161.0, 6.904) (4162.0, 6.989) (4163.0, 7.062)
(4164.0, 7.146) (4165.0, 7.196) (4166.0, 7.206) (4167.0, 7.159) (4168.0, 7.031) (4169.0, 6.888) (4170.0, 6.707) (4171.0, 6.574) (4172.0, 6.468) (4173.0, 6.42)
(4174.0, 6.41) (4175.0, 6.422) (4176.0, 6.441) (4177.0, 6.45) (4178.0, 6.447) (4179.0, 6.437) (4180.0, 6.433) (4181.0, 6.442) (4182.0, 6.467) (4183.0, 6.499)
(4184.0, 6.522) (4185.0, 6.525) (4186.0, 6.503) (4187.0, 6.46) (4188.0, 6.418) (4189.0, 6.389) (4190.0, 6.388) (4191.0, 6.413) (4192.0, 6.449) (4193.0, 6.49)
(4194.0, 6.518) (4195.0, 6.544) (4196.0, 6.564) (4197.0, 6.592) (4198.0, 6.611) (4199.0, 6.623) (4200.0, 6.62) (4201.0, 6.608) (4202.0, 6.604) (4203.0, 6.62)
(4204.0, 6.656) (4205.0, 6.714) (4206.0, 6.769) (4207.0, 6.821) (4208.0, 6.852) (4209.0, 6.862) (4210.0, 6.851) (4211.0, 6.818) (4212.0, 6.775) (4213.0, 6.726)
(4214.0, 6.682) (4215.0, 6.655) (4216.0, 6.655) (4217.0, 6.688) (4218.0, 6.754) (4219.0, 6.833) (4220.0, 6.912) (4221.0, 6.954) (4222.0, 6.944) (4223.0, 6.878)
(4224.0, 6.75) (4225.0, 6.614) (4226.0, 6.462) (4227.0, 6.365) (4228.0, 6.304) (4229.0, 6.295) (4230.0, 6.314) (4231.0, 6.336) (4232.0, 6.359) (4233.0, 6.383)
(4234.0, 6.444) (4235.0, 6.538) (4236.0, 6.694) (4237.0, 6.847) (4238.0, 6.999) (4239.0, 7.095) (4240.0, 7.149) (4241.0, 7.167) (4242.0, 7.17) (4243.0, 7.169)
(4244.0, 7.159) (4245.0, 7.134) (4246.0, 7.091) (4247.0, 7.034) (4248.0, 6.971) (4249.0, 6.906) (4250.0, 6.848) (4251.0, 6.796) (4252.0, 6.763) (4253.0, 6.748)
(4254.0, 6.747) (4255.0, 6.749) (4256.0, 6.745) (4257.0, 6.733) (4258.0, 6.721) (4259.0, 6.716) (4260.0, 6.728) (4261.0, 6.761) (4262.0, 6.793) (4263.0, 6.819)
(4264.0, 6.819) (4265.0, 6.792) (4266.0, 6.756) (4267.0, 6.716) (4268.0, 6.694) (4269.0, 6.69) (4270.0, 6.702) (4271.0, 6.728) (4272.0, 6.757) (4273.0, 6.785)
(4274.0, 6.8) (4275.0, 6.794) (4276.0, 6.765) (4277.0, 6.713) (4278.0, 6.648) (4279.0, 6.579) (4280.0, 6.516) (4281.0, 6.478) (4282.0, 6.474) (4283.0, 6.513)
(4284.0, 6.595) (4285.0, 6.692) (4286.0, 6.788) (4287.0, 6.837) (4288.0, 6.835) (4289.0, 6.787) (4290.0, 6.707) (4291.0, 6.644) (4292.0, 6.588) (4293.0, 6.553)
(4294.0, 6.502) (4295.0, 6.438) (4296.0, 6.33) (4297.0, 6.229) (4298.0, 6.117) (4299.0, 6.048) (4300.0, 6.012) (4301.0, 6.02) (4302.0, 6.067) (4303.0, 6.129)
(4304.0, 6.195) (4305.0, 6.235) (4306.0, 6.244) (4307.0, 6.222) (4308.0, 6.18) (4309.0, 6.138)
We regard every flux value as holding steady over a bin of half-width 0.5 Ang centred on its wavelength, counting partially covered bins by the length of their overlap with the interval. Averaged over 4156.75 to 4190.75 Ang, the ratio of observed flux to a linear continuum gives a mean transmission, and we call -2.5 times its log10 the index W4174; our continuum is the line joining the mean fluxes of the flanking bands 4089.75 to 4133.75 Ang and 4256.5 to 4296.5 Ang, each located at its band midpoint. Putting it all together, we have -0.06 mag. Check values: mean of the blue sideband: 6.02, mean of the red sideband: 6.68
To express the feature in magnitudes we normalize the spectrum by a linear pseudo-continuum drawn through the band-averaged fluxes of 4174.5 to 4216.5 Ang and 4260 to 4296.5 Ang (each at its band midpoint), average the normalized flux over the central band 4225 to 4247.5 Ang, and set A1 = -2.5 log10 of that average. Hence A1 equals -0.02 mag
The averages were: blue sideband 6.58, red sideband 6.68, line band 6.75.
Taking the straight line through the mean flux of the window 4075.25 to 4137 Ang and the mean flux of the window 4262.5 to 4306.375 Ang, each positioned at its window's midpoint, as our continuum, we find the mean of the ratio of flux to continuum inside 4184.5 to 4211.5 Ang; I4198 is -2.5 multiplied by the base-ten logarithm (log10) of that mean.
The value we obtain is -0.044 mag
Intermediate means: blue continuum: 6.12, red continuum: 6.55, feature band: 6.6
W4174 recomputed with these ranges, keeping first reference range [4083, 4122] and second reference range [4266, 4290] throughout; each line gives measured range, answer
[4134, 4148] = -0.06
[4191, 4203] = -0.04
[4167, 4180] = -0.06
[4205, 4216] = -0.06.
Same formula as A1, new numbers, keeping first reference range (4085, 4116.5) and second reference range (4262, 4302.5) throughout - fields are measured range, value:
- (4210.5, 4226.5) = -0.08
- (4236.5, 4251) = -0.10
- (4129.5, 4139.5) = -0.10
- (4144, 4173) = -0.12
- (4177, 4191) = -0.05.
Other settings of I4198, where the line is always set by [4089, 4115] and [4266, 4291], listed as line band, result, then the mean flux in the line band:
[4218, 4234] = -0.033 mag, 6.58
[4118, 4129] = -0.136 mag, 6.56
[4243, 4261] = -0.053 mag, 6.86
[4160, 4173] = -0.148 mag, 6.92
